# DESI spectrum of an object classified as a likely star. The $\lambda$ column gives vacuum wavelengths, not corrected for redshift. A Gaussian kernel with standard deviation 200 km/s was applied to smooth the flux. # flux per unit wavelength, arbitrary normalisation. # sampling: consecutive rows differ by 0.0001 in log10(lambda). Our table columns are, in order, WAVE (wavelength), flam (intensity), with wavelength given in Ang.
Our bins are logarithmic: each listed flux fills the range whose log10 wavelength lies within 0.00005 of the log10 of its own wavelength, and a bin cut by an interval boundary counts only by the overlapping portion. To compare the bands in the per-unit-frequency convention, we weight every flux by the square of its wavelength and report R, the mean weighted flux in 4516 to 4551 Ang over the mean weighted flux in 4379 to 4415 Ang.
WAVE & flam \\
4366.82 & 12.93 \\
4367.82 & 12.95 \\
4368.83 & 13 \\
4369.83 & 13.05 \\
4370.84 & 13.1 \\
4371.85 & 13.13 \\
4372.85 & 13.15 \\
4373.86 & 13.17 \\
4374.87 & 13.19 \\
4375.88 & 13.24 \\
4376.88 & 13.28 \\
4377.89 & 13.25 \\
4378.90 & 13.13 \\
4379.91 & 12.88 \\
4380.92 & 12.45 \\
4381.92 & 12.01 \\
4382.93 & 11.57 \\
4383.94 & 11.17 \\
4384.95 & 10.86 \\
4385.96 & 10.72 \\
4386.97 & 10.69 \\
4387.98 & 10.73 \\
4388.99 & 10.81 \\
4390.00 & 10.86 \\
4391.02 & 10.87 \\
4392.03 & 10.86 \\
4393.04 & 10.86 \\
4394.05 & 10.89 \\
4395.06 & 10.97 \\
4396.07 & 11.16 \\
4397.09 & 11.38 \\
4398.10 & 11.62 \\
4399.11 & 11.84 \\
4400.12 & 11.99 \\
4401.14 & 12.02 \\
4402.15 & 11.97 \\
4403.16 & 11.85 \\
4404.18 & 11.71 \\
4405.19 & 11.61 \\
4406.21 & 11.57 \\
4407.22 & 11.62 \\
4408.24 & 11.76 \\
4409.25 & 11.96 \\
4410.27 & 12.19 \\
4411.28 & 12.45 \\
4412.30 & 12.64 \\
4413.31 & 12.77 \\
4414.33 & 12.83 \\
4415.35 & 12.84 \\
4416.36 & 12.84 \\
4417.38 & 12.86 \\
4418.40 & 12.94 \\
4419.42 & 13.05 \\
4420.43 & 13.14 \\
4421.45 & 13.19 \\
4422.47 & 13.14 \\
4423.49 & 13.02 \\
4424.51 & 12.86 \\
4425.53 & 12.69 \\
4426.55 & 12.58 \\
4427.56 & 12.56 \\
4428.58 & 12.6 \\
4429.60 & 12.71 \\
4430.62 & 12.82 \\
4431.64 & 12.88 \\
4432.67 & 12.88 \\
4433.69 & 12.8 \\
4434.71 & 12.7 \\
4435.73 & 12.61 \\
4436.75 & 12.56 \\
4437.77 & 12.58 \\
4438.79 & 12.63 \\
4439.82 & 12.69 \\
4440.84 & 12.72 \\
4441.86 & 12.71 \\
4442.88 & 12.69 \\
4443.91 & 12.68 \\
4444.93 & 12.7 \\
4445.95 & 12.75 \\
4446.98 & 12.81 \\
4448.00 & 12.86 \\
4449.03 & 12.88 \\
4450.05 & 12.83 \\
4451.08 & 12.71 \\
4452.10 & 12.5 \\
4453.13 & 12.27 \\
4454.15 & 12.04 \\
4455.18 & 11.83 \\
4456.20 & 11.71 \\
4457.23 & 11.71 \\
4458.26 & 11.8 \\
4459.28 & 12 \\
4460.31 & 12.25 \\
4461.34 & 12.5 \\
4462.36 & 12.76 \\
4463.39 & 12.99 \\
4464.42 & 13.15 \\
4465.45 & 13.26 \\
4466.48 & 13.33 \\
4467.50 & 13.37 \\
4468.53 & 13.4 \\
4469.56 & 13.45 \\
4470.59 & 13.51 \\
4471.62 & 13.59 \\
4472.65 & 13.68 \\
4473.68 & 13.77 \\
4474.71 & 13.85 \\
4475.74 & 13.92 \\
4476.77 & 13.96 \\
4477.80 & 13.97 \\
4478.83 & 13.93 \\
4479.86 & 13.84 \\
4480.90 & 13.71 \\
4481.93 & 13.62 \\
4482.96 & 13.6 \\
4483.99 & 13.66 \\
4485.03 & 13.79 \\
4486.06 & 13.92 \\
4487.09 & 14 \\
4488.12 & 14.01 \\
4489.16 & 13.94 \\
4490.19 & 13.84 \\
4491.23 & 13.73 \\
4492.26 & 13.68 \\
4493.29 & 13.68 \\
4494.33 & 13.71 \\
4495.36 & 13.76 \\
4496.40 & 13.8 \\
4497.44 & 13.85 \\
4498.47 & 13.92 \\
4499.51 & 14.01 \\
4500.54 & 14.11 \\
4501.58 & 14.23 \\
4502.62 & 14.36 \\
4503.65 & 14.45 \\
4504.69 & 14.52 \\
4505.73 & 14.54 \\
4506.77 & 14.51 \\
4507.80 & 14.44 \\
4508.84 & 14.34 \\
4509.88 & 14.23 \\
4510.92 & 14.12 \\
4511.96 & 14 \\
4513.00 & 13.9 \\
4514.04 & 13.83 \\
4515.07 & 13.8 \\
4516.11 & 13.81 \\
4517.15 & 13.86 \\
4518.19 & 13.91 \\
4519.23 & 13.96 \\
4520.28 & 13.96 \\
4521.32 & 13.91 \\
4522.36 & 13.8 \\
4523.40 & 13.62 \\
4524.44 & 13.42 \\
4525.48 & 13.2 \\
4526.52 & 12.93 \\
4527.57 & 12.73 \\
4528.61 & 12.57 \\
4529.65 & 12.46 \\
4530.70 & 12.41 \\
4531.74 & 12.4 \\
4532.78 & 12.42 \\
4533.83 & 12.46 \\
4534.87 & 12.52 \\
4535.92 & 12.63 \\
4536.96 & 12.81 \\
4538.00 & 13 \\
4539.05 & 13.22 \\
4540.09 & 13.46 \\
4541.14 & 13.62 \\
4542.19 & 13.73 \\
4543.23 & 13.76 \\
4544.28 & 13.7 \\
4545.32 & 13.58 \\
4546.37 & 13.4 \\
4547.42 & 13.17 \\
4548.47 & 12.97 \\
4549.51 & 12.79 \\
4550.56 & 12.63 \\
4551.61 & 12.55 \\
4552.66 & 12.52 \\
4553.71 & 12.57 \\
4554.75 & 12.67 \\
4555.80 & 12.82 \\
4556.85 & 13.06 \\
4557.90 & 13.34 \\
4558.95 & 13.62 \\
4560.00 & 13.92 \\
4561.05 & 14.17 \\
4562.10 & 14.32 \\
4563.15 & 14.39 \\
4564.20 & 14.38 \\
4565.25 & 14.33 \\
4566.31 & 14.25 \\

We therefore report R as 1.2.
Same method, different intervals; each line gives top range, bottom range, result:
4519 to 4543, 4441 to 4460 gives 1.09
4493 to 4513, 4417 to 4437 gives 1.14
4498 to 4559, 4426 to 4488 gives 1.07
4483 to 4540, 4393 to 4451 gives 1.14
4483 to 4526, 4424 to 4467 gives 1.14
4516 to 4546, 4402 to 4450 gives 1.10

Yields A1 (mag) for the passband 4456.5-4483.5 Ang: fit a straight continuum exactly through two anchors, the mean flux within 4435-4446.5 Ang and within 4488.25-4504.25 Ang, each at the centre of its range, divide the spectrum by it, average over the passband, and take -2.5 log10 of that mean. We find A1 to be 0.01 mag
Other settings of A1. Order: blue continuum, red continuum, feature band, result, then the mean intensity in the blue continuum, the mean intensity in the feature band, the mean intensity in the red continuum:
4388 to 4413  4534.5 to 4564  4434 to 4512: -0.08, 11.6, 13.3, 13.3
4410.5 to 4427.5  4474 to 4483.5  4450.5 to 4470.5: 0.08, 12.9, 12.6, 13.8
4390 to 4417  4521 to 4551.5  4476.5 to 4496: -0.10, 11.8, 13.8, 13.1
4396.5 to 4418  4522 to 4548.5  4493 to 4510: -0.11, 12.1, 14.1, 13.1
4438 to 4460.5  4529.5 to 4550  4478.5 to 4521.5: -0.10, 12.4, 14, 13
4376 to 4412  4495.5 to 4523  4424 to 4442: -0.02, 11.7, 12.7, 14.1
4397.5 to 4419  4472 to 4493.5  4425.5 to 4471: 0.03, 12.2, 12.7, 13.8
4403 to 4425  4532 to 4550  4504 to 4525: -0.08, 12.5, 14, 13.1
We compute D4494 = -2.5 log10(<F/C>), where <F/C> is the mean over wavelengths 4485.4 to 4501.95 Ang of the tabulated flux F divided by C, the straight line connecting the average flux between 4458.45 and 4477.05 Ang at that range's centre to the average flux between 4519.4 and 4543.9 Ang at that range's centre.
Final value -0.06 mag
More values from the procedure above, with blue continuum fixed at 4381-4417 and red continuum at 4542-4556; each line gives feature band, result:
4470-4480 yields -0.12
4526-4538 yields 0.03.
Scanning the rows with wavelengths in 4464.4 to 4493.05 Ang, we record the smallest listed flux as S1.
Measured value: 13.15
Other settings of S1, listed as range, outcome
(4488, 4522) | 13.68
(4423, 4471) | 11.71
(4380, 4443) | 10.69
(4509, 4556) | 12.4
